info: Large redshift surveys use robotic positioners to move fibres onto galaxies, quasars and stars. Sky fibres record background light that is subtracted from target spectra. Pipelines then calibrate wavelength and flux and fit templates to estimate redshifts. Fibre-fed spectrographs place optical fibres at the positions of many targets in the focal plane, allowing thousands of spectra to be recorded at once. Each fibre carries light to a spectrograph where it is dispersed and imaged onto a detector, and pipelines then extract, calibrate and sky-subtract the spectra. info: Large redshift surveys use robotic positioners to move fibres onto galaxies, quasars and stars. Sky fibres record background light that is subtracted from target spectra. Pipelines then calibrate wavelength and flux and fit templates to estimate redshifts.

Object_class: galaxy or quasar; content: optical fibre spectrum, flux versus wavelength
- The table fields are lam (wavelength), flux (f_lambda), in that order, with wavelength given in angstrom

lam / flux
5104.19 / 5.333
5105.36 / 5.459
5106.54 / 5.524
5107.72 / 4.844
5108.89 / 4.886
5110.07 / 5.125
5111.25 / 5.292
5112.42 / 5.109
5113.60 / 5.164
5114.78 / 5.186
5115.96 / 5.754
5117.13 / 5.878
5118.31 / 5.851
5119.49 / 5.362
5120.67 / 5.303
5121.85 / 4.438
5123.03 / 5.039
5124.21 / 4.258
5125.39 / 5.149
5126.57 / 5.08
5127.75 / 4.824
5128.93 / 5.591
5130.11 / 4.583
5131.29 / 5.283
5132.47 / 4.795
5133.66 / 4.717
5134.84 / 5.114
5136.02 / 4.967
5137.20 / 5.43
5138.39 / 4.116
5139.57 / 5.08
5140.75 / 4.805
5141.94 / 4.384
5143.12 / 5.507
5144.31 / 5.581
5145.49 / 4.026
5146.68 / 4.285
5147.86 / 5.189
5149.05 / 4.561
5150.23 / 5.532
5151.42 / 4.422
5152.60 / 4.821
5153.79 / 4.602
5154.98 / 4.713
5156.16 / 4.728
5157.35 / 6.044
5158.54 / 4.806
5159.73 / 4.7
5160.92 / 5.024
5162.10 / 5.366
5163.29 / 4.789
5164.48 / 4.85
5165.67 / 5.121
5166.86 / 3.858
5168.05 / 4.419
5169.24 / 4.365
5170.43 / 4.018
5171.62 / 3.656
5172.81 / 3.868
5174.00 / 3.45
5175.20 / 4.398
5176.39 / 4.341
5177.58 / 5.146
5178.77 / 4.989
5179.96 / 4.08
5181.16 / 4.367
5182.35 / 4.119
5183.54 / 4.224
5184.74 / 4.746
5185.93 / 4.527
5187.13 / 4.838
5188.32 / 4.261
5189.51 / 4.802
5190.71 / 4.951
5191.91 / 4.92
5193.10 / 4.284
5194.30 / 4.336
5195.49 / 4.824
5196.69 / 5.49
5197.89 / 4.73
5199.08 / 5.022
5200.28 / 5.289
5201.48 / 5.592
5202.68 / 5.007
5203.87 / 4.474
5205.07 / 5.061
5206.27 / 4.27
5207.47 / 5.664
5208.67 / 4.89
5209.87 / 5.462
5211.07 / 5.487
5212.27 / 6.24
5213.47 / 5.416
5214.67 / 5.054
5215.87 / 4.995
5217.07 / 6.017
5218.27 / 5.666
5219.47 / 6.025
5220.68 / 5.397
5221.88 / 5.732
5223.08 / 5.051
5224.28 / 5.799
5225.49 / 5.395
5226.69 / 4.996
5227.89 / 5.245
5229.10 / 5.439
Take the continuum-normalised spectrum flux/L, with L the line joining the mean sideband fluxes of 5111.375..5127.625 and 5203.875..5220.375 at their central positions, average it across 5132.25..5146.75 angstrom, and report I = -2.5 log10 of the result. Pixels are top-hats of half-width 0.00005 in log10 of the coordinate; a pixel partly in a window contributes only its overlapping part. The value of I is 0.082 mag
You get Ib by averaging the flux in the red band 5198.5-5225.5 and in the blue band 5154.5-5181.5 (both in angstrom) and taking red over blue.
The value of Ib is 1.17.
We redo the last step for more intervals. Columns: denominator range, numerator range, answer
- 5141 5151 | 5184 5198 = 0.97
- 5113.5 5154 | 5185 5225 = 1.03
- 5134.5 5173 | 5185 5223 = 1.08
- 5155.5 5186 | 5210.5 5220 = 1.24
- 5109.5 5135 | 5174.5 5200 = 0.90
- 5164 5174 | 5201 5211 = 1.20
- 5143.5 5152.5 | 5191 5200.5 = 1.01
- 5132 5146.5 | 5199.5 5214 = 1.08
